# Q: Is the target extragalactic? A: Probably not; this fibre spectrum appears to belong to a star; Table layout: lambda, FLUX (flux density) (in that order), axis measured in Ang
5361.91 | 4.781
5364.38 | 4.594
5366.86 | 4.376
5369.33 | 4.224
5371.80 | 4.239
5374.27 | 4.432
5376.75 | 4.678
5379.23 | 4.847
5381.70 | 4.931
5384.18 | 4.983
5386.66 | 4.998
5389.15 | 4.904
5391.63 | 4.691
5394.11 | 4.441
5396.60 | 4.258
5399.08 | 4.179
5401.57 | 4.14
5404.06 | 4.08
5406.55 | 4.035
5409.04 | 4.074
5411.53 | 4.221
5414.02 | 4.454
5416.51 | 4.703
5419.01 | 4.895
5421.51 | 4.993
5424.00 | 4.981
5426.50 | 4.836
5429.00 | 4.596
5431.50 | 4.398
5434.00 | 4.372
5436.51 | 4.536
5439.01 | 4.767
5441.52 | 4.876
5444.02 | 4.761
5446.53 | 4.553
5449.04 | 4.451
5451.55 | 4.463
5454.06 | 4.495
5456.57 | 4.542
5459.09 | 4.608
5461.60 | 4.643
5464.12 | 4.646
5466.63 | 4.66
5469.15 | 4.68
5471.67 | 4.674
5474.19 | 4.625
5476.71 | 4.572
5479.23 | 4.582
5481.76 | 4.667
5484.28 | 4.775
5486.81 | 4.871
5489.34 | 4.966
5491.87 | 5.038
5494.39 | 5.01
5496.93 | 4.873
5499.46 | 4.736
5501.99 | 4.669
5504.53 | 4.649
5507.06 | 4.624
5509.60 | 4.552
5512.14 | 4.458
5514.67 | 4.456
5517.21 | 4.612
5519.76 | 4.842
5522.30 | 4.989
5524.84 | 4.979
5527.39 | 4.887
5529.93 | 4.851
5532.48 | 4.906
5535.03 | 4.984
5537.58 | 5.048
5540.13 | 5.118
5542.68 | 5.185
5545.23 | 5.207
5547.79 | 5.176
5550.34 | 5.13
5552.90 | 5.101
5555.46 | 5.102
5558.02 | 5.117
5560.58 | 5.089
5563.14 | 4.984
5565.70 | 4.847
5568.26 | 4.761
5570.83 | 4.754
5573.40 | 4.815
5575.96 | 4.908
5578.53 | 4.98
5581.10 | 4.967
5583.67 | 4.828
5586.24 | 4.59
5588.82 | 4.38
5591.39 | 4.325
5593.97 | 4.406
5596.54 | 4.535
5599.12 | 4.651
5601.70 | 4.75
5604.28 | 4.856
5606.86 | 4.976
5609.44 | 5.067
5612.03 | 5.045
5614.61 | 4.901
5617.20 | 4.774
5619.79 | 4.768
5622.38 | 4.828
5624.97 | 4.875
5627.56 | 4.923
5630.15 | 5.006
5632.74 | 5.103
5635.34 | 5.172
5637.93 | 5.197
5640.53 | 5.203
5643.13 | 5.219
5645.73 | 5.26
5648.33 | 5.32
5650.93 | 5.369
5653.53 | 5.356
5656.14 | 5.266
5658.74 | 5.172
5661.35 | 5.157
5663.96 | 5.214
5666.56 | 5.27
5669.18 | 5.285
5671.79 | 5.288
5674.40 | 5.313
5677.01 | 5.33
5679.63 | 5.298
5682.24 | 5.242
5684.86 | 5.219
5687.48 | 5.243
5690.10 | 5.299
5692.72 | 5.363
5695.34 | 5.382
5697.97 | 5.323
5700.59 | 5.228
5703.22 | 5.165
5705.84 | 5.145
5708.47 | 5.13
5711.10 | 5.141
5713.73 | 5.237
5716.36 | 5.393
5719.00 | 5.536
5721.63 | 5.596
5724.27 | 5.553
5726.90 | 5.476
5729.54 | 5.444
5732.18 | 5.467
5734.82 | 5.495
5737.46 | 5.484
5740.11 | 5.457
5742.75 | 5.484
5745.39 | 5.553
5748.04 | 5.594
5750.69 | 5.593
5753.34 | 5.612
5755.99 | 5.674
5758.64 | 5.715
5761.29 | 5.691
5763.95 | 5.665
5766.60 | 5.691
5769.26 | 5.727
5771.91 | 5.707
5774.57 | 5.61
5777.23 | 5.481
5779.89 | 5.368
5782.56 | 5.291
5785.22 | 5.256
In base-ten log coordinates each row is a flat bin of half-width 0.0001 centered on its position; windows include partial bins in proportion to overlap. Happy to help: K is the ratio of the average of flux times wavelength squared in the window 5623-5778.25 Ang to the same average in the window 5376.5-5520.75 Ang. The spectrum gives 1.27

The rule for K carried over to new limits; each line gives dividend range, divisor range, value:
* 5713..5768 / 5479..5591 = 1.23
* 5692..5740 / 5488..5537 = 1.20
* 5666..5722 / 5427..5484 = 1.25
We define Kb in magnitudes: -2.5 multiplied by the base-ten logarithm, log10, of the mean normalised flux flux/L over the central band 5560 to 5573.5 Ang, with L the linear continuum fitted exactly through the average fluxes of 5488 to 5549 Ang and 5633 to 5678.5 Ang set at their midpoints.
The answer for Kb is 0.03 mag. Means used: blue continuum 4.87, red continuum 5.25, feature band 4.87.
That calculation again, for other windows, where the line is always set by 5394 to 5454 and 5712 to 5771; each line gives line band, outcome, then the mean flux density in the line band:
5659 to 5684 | 0.01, 5.26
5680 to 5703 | 0.02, 5.28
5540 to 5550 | -0.06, 5.18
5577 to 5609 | 0.08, 4.7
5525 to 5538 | -0.02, 4.93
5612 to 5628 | 0.06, 4.86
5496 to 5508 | 0.01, 4.71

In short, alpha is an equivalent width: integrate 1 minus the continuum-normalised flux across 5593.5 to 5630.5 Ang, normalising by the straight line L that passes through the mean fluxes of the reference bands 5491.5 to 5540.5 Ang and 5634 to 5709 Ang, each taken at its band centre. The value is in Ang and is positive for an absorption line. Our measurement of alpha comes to 1.86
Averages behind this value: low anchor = 4.8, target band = 4.83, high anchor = 5.26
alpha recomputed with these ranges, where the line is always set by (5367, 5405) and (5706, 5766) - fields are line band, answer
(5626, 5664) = 0.4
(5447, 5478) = 1.0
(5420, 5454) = 0.1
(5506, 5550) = 0.4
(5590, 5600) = 1.2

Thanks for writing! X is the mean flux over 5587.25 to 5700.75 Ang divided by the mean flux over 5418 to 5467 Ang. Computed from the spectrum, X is 1.09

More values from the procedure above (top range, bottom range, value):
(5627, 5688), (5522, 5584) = 1.05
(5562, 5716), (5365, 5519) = 1.09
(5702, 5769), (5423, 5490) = 1.18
